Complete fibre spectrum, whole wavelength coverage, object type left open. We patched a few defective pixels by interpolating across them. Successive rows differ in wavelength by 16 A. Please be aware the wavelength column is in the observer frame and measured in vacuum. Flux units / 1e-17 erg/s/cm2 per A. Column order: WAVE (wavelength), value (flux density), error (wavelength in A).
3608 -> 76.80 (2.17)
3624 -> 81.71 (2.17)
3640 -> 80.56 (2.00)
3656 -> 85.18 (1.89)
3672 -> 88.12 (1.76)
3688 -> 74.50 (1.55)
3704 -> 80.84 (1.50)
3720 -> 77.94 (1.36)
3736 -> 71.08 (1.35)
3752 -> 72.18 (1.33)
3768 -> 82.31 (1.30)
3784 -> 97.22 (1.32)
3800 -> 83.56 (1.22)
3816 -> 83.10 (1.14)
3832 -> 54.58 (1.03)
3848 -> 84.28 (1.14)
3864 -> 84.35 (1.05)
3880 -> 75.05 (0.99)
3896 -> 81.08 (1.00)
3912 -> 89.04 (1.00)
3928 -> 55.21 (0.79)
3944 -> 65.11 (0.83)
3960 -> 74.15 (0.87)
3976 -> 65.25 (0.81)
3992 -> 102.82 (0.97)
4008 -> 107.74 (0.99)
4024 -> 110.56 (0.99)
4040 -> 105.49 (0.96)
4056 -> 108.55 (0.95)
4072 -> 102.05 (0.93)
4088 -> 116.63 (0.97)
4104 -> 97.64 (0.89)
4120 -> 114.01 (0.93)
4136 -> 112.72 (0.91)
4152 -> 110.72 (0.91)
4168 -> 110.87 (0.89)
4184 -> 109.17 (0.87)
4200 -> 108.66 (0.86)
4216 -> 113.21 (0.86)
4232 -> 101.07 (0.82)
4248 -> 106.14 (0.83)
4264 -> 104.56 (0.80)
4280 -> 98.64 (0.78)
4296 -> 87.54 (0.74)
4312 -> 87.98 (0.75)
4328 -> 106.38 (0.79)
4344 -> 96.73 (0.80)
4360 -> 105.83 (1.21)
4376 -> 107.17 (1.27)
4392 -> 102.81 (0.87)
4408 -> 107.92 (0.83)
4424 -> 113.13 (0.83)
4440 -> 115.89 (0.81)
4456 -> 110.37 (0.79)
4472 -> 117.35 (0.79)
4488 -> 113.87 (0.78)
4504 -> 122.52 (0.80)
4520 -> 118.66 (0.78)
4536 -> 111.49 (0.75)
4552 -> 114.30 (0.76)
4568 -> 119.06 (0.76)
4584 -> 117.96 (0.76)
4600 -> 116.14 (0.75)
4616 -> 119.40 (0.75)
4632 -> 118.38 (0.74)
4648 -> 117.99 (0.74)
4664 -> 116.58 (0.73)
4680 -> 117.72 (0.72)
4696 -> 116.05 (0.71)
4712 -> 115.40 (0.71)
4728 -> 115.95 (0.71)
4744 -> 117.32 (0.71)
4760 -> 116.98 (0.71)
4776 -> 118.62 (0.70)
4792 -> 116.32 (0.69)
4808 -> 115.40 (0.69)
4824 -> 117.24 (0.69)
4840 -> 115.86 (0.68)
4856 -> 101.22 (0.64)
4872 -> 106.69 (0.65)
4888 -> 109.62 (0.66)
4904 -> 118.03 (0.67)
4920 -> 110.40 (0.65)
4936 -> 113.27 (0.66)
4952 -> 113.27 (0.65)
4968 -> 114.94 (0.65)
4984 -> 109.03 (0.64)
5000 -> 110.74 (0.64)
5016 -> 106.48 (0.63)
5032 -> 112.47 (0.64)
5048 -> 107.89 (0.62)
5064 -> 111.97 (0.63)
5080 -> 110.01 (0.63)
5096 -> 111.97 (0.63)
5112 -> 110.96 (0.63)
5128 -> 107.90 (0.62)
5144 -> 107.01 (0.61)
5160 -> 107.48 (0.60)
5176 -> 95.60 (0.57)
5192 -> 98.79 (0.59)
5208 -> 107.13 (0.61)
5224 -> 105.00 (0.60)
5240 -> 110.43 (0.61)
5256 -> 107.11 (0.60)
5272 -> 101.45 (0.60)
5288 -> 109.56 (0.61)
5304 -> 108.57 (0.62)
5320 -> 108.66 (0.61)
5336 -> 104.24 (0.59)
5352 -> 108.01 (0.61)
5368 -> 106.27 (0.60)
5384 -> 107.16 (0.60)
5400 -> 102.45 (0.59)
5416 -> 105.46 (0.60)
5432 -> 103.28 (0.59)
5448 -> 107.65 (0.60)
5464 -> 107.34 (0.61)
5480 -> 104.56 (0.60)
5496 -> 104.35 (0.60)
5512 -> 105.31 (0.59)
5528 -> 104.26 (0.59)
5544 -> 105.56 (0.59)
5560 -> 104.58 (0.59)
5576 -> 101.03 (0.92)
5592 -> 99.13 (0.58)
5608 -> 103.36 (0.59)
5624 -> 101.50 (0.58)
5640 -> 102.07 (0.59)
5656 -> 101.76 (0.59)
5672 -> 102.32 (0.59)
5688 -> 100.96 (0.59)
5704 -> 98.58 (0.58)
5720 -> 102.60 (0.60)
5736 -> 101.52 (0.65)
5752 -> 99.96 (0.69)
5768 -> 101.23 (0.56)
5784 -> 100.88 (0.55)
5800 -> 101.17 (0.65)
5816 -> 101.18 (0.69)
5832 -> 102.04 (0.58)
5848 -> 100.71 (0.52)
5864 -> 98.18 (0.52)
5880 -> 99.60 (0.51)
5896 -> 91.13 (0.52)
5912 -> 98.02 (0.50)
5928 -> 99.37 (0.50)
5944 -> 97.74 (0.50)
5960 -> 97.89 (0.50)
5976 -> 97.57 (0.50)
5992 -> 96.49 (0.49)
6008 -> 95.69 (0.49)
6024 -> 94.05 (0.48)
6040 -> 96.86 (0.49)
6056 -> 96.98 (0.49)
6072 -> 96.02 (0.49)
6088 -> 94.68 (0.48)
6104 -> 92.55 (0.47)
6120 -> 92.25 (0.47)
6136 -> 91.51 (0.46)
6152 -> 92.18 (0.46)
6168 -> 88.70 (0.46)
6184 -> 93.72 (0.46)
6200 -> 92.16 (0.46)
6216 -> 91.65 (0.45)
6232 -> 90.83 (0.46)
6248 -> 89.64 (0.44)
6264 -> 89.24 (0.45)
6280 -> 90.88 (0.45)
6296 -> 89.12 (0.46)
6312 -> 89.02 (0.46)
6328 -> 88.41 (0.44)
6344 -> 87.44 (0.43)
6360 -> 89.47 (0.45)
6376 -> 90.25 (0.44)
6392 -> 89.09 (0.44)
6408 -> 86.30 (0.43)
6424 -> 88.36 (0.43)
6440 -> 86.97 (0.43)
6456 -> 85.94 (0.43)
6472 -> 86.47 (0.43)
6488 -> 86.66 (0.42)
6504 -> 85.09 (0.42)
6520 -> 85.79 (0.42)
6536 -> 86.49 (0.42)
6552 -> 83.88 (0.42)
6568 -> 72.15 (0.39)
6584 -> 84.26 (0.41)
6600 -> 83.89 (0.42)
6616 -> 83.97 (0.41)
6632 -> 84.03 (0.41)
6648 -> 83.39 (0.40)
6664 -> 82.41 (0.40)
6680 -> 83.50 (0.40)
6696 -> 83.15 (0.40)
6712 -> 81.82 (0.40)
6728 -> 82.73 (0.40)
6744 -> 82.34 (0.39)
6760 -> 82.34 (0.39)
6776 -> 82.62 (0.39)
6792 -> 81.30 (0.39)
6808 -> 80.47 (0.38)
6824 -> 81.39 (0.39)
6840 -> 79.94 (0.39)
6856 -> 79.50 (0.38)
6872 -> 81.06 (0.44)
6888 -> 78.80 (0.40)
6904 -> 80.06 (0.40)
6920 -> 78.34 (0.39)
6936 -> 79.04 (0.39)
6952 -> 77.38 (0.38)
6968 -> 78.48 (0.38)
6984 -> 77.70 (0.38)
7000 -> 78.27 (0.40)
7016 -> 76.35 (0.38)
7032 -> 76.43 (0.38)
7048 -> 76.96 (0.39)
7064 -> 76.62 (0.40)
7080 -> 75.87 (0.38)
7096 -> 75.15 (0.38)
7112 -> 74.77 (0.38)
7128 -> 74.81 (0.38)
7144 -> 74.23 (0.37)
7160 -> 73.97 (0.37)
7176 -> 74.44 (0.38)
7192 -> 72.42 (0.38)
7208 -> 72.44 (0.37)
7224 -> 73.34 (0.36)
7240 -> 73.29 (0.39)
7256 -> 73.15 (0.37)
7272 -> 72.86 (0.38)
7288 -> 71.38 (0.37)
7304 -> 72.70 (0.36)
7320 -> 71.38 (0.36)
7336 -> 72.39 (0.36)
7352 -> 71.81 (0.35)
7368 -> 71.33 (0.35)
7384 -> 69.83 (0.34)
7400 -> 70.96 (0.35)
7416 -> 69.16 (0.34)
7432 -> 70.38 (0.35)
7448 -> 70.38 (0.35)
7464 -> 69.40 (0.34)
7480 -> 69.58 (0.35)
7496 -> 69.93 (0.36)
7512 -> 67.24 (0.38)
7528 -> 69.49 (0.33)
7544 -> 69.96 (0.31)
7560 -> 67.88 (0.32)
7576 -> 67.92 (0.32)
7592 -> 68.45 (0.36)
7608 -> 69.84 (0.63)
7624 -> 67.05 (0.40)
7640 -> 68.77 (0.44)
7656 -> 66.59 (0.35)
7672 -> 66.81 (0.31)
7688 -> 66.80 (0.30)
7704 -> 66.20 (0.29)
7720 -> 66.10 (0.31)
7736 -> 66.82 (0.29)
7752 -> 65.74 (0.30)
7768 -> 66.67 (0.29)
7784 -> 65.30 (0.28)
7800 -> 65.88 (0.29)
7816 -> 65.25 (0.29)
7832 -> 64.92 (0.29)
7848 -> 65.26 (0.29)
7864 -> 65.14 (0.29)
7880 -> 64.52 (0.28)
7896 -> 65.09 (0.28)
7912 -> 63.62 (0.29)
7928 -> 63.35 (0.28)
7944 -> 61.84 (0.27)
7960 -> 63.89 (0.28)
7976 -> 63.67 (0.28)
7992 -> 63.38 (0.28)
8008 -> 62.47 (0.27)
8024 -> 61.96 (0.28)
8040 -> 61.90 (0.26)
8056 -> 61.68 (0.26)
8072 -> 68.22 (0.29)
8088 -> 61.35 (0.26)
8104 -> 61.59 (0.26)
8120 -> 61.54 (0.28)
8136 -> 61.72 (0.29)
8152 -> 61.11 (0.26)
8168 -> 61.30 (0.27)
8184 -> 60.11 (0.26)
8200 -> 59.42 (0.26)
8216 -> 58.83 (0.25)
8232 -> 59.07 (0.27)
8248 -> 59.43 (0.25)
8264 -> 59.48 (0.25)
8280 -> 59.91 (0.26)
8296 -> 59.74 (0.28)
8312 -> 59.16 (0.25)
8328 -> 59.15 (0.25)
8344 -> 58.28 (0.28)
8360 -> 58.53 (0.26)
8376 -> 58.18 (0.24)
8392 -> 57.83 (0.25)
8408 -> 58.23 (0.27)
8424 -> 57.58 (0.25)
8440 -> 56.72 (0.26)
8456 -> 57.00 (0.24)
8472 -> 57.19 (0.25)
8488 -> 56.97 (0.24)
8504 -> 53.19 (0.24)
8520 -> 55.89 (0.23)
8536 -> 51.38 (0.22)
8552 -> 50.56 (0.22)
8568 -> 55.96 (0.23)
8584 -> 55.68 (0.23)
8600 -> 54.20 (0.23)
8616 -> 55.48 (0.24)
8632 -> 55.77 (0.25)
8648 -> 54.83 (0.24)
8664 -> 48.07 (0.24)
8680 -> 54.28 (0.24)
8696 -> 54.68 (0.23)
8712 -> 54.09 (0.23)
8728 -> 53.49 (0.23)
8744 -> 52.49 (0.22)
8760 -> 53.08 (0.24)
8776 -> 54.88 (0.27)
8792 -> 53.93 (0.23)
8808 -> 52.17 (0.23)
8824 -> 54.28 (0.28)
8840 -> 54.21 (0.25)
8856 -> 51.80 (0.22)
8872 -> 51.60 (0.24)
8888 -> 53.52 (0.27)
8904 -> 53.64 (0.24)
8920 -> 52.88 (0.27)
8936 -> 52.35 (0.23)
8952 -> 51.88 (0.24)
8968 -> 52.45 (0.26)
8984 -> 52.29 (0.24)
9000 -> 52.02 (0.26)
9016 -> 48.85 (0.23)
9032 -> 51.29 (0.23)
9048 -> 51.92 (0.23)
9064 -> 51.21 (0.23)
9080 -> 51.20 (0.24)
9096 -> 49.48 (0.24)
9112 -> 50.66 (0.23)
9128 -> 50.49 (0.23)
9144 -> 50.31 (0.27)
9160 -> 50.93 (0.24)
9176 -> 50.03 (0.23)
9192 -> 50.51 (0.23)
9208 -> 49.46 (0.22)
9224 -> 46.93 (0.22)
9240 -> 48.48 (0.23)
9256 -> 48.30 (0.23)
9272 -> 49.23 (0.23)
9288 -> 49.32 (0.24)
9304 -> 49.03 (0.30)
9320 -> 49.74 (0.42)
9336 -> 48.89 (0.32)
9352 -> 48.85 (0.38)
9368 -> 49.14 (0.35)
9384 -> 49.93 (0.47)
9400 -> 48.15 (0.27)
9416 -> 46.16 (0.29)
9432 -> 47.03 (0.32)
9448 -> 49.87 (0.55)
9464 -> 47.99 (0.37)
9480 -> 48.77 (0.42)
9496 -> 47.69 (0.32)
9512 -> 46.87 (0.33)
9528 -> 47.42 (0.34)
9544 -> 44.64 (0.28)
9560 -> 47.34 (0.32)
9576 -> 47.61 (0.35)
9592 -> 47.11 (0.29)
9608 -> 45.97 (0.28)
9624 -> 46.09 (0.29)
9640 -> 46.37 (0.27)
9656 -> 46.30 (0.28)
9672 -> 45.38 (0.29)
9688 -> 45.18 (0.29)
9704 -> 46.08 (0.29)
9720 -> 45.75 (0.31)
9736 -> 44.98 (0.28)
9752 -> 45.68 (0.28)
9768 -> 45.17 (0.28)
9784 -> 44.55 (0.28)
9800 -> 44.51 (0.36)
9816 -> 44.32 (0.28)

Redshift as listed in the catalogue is 0.000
